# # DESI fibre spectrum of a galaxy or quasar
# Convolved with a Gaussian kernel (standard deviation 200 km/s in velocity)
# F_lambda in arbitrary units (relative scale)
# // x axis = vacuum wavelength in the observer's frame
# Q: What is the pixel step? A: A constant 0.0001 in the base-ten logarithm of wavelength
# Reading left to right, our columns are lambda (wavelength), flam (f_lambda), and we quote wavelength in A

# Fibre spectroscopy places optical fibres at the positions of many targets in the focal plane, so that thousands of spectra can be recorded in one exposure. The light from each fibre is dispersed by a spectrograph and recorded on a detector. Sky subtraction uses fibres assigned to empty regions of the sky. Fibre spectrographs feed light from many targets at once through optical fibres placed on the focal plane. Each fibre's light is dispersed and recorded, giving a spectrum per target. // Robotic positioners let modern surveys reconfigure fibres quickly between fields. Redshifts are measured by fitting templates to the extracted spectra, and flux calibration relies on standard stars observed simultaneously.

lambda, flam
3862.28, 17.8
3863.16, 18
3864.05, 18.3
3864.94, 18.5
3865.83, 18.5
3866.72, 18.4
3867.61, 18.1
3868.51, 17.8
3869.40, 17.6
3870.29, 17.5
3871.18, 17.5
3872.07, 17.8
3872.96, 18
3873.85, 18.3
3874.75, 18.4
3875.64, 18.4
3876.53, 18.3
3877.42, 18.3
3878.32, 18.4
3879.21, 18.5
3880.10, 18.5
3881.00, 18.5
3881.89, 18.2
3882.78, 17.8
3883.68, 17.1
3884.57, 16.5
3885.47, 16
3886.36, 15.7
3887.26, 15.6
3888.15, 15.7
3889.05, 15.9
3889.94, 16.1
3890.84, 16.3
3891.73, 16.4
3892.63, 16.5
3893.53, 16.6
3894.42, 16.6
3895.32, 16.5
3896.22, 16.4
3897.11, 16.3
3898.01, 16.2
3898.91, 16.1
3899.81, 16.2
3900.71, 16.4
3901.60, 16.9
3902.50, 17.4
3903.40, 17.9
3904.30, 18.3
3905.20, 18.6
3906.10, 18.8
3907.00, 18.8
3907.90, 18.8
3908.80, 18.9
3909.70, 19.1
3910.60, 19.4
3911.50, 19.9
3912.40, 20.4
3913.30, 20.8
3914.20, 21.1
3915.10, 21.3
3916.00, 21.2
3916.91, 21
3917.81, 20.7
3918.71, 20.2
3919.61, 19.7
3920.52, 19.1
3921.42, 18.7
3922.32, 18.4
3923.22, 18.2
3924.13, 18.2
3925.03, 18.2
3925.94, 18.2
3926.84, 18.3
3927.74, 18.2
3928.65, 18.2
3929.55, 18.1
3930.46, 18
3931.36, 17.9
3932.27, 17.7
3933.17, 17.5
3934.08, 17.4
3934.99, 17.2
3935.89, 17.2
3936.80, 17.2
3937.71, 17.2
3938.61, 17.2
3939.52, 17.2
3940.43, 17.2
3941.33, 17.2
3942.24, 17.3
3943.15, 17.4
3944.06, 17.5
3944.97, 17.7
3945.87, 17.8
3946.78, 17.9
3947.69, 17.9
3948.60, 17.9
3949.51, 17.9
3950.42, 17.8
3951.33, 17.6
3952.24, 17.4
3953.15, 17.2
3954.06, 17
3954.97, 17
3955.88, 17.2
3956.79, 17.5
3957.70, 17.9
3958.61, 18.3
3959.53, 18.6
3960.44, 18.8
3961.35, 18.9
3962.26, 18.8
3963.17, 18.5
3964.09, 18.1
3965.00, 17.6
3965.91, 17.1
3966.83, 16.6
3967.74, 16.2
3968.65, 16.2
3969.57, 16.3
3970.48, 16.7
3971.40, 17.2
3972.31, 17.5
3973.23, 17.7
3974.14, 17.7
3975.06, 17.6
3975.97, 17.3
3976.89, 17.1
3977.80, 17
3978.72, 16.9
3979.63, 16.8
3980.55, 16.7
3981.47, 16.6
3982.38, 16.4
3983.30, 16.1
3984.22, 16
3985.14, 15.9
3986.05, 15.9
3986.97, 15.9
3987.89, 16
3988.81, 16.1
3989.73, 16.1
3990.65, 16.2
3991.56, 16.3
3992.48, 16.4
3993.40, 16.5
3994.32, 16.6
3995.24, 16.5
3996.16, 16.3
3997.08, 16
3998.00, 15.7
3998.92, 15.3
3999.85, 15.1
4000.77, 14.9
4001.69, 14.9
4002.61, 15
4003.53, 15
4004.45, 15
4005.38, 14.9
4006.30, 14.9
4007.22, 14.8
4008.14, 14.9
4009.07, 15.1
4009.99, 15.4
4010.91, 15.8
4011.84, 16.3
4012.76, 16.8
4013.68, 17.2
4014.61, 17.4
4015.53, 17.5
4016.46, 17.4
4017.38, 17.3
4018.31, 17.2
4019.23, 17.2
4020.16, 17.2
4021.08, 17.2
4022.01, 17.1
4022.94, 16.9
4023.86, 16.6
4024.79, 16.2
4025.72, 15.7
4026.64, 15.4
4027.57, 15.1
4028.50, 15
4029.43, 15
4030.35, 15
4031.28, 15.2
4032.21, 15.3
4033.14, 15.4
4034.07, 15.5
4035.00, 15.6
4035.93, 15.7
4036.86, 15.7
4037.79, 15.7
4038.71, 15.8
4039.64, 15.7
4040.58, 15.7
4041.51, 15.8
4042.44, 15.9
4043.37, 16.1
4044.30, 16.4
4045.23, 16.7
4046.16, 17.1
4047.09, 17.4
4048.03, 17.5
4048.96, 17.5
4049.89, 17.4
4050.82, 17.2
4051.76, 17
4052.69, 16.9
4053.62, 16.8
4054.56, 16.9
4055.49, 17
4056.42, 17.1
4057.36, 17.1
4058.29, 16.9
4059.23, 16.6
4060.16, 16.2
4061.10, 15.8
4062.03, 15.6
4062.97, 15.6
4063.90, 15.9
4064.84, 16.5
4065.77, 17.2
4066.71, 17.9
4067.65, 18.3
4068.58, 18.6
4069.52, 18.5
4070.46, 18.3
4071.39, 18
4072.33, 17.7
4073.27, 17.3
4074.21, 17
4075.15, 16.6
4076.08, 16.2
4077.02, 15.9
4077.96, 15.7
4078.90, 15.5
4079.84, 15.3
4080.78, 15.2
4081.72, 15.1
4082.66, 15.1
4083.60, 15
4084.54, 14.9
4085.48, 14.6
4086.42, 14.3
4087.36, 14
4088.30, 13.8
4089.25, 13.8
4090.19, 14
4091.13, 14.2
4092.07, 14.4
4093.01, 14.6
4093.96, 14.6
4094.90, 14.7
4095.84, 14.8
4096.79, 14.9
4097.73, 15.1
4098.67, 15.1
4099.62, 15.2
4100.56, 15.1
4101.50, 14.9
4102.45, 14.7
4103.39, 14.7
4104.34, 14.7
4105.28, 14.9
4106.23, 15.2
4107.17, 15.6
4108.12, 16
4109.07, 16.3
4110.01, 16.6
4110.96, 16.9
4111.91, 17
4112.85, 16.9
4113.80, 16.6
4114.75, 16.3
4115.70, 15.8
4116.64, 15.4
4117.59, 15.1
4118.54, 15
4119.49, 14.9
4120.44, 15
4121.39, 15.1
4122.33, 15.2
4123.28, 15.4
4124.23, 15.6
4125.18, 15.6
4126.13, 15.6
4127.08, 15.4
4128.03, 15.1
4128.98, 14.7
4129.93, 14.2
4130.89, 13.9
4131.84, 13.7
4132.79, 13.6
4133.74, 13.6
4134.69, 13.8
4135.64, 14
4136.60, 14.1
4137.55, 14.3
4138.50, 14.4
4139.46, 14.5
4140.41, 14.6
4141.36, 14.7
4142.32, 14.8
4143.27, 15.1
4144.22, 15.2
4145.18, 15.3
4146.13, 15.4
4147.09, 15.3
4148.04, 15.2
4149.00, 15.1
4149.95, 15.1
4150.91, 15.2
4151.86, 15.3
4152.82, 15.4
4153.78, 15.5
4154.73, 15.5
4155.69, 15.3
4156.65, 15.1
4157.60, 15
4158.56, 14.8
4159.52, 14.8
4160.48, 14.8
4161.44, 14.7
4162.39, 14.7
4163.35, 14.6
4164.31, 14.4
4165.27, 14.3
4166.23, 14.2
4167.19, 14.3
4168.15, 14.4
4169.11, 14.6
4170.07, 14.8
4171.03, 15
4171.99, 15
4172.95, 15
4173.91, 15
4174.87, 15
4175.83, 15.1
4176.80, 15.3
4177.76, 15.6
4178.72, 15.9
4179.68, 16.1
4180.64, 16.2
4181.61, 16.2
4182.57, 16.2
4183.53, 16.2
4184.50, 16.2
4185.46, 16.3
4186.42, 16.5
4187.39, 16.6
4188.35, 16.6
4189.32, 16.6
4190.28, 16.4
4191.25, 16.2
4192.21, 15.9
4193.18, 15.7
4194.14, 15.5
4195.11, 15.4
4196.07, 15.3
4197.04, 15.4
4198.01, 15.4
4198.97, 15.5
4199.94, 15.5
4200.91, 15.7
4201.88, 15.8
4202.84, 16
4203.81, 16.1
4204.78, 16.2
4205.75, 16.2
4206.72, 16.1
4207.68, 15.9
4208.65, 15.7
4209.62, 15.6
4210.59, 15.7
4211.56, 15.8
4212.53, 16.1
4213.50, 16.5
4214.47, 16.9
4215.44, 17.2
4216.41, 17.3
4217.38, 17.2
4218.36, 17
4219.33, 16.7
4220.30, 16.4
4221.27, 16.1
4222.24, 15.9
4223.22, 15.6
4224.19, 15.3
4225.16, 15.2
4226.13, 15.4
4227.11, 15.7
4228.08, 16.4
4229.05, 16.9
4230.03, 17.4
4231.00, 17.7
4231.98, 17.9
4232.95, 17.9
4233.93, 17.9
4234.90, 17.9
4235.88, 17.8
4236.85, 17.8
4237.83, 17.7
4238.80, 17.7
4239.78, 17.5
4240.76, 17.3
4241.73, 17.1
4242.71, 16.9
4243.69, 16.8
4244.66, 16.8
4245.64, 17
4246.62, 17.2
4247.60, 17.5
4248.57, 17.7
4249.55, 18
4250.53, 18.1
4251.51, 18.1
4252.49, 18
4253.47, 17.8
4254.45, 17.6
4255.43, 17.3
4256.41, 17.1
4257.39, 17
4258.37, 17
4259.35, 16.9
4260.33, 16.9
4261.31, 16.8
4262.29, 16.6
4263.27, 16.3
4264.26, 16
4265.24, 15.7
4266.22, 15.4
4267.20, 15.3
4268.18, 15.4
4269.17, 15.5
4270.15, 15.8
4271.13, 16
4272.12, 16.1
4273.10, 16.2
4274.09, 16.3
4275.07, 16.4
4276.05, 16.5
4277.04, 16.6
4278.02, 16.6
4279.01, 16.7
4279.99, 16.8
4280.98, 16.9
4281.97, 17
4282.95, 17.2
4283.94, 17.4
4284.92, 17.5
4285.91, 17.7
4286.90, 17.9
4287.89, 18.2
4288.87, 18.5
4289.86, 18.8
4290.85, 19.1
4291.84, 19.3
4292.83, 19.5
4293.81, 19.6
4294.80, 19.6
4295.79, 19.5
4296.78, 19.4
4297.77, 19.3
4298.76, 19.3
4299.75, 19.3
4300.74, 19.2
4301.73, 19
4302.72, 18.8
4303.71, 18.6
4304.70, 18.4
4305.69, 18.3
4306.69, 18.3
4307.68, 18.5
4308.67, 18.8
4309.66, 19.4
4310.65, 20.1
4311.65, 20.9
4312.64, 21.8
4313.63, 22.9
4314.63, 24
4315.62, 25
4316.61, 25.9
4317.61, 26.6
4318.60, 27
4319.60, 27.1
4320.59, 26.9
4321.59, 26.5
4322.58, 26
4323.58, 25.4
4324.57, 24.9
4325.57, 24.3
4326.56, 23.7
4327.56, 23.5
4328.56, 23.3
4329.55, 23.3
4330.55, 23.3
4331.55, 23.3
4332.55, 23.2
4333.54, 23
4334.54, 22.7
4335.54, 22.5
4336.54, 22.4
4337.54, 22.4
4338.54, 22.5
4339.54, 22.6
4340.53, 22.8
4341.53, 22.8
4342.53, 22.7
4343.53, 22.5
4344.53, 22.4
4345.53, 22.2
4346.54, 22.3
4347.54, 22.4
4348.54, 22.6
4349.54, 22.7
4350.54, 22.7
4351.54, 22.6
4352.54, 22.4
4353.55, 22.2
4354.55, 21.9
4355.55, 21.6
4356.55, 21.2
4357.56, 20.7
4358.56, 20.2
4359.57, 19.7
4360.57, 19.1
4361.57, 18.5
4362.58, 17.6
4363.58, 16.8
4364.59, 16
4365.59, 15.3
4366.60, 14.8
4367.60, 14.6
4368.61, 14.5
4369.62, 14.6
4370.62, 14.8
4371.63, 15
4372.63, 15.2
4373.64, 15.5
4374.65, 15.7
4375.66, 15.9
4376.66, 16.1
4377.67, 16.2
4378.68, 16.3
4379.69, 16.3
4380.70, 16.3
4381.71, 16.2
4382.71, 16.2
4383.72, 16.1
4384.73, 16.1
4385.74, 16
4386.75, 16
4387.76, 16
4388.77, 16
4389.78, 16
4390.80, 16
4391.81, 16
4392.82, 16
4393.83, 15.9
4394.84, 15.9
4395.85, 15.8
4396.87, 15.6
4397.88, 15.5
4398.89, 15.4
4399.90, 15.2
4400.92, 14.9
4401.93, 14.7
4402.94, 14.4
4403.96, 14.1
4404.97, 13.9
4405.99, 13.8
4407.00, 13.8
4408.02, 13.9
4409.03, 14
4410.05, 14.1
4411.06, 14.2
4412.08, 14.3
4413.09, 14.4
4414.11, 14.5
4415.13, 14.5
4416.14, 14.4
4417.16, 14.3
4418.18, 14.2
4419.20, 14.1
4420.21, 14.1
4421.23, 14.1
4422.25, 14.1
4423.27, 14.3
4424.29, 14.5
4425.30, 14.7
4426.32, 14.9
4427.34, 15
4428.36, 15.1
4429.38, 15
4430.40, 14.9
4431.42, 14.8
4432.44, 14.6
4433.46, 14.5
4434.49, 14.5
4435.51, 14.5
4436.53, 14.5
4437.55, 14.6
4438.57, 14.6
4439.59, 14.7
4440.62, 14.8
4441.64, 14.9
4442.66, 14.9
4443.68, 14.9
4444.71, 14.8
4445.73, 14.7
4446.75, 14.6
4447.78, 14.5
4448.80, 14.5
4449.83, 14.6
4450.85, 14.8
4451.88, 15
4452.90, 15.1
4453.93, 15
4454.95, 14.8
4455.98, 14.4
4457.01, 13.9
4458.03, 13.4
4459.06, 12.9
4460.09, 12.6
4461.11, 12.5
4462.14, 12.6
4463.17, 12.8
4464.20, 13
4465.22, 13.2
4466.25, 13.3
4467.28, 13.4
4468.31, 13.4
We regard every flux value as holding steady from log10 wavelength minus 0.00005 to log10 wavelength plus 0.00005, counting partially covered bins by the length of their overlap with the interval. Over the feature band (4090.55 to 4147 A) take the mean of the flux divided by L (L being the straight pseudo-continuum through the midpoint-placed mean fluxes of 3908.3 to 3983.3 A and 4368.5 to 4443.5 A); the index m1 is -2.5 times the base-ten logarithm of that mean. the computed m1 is 0.124 mag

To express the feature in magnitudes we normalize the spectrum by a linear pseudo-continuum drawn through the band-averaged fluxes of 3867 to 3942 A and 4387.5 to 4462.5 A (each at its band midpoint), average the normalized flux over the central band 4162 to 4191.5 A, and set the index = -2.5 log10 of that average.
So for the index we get 0.050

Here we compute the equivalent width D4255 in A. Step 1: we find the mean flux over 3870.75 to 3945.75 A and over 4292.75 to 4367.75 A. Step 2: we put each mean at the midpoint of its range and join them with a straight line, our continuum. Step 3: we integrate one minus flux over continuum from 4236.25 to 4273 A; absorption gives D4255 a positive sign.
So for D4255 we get 7.0 A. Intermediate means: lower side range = 17.9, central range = 16.9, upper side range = 21.5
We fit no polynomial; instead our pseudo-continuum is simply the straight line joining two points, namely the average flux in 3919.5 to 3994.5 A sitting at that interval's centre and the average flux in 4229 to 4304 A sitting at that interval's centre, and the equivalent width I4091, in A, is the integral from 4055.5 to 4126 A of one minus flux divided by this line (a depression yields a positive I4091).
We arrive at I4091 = 6.75 A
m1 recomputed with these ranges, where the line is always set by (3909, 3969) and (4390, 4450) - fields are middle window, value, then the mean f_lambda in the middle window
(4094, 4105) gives 0.15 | 14.9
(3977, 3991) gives 0.10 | 16.3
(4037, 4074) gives 0.03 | 16.9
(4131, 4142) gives 0.19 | 14.1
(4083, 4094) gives 0.19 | 14.3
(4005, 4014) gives 0.14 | 15.6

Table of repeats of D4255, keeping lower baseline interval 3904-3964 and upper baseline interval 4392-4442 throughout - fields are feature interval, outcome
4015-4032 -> 1.3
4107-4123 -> 1.0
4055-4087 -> 1.7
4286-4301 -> -3.3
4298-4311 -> -2.9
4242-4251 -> -0.8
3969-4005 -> 3.4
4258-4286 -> -1.2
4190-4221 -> 0.4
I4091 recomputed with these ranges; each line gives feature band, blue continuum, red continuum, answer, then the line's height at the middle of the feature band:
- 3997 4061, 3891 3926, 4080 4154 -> 1.1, 16.4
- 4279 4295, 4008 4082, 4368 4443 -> -2.7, 15.5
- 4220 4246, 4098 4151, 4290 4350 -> 2.8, 19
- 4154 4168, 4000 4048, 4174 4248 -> 1.3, 16.3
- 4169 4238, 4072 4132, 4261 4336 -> 5.9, 17.6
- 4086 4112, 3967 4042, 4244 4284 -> 2.2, 16.4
